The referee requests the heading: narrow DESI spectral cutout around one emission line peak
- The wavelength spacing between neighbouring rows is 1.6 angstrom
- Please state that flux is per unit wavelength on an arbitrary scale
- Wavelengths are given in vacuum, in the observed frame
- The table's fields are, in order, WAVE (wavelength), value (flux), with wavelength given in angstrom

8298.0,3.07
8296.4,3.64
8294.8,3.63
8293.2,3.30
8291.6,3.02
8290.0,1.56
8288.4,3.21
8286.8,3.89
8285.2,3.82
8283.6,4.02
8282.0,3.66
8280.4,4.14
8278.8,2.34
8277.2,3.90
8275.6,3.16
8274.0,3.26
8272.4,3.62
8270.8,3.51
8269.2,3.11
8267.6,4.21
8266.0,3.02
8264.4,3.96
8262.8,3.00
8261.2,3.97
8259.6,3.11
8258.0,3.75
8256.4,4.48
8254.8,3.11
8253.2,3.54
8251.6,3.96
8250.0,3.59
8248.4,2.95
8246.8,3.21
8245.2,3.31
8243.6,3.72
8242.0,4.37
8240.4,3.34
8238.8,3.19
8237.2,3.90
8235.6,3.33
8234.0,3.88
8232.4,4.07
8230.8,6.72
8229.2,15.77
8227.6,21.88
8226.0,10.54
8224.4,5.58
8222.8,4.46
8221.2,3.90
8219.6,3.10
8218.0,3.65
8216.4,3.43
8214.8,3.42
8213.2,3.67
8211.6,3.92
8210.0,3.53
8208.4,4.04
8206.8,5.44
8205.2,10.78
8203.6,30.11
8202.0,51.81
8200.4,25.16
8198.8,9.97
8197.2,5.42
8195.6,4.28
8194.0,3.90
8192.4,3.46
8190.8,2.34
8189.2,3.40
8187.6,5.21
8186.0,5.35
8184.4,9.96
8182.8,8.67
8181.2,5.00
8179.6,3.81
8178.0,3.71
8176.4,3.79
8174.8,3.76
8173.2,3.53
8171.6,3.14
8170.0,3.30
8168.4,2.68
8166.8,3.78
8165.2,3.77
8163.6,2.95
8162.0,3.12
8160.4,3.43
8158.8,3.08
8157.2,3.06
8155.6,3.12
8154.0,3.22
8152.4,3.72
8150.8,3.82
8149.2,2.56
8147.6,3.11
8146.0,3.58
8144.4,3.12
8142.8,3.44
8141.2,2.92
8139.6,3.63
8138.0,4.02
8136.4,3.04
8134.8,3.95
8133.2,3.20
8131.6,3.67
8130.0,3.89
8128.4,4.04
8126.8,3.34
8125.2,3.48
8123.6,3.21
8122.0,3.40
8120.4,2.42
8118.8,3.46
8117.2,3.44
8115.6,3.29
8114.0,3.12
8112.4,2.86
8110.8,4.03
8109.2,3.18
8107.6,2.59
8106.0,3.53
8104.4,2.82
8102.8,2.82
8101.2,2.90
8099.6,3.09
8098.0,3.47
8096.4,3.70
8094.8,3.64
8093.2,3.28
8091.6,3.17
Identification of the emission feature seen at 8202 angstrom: H-alpha 6563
